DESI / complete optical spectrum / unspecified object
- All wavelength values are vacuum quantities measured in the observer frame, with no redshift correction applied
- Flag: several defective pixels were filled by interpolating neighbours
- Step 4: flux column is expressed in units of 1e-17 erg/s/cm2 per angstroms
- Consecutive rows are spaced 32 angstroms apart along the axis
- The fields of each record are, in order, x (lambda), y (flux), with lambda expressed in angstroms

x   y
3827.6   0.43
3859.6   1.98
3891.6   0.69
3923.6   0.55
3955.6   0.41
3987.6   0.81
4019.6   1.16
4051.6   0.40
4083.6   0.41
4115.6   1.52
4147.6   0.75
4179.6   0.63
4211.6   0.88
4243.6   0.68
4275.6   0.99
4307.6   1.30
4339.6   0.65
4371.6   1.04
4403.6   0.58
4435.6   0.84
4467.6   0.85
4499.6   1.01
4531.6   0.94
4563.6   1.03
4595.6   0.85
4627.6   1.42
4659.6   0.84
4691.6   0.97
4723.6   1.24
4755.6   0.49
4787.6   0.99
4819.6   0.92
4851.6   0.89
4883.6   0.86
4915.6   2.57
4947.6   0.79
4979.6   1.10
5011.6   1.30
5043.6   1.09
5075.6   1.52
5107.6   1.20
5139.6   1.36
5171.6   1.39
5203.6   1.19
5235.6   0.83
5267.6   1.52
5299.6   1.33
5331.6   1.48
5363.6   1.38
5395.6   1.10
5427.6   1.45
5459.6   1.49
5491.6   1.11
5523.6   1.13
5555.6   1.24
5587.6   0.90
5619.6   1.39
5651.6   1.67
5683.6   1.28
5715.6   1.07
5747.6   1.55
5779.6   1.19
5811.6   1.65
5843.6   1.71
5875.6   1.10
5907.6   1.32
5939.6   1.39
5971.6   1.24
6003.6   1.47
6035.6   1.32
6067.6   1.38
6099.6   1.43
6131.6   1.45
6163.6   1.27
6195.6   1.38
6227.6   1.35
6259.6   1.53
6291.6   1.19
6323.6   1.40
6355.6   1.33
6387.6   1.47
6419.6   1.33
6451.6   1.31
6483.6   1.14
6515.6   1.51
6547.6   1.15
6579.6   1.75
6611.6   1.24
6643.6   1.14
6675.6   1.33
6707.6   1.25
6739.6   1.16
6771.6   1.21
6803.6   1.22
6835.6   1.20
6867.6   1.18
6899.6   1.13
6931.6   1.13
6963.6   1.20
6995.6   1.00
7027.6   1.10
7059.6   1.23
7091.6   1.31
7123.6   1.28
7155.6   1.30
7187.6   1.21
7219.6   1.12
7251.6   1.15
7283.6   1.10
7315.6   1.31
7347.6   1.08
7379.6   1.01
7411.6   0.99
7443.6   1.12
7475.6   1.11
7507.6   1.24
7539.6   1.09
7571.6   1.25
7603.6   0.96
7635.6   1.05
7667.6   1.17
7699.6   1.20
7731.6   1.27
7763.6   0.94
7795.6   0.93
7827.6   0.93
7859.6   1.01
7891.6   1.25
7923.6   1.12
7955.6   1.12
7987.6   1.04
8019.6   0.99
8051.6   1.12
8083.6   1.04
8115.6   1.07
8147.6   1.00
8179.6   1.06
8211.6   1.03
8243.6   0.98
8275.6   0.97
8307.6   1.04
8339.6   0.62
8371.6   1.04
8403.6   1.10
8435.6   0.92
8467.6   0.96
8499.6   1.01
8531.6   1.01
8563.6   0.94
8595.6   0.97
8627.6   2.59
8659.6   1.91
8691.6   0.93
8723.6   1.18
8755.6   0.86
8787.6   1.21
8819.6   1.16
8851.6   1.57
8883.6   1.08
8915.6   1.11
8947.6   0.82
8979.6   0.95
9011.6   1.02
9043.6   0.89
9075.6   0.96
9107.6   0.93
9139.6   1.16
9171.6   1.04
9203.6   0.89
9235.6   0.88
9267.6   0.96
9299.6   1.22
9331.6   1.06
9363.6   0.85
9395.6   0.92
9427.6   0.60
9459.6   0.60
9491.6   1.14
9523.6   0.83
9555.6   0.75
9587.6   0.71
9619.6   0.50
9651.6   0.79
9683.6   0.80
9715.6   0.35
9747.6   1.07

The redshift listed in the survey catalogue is 0.316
